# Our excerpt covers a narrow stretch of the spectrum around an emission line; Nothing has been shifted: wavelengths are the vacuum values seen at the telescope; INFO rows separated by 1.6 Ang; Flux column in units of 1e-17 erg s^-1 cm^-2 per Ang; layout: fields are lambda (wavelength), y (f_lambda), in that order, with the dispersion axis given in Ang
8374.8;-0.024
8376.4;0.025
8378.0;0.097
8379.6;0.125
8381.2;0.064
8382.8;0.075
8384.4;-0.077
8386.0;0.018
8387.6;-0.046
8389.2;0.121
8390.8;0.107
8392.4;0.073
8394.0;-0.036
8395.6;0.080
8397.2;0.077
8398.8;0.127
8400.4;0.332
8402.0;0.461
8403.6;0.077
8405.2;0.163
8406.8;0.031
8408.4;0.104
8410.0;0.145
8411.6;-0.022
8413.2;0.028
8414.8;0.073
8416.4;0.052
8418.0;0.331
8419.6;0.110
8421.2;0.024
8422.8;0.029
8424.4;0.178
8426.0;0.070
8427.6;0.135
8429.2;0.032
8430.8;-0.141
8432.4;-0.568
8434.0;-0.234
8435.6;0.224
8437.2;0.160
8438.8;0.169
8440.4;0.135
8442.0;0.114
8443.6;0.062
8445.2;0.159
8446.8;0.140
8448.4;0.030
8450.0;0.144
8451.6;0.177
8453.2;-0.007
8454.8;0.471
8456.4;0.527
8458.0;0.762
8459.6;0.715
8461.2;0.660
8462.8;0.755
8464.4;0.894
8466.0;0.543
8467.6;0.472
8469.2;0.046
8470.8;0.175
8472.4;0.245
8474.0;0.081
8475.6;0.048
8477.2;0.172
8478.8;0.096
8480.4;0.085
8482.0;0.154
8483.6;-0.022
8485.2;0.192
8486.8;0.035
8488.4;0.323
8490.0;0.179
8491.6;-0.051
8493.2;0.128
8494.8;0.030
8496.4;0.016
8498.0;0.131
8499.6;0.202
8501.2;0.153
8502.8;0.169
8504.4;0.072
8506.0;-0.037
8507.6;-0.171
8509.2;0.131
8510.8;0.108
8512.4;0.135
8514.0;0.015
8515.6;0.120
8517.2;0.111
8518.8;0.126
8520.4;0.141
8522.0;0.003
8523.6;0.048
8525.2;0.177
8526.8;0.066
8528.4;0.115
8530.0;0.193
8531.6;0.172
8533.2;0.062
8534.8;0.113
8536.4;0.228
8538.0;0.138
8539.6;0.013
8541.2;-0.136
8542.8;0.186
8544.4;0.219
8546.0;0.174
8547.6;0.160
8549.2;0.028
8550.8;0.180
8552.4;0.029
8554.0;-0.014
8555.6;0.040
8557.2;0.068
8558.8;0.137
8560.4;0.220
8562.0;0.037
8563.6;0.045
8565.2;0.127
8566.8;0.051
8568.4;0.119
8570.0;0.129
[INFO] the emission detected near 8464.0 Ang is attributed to [O II] 3727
